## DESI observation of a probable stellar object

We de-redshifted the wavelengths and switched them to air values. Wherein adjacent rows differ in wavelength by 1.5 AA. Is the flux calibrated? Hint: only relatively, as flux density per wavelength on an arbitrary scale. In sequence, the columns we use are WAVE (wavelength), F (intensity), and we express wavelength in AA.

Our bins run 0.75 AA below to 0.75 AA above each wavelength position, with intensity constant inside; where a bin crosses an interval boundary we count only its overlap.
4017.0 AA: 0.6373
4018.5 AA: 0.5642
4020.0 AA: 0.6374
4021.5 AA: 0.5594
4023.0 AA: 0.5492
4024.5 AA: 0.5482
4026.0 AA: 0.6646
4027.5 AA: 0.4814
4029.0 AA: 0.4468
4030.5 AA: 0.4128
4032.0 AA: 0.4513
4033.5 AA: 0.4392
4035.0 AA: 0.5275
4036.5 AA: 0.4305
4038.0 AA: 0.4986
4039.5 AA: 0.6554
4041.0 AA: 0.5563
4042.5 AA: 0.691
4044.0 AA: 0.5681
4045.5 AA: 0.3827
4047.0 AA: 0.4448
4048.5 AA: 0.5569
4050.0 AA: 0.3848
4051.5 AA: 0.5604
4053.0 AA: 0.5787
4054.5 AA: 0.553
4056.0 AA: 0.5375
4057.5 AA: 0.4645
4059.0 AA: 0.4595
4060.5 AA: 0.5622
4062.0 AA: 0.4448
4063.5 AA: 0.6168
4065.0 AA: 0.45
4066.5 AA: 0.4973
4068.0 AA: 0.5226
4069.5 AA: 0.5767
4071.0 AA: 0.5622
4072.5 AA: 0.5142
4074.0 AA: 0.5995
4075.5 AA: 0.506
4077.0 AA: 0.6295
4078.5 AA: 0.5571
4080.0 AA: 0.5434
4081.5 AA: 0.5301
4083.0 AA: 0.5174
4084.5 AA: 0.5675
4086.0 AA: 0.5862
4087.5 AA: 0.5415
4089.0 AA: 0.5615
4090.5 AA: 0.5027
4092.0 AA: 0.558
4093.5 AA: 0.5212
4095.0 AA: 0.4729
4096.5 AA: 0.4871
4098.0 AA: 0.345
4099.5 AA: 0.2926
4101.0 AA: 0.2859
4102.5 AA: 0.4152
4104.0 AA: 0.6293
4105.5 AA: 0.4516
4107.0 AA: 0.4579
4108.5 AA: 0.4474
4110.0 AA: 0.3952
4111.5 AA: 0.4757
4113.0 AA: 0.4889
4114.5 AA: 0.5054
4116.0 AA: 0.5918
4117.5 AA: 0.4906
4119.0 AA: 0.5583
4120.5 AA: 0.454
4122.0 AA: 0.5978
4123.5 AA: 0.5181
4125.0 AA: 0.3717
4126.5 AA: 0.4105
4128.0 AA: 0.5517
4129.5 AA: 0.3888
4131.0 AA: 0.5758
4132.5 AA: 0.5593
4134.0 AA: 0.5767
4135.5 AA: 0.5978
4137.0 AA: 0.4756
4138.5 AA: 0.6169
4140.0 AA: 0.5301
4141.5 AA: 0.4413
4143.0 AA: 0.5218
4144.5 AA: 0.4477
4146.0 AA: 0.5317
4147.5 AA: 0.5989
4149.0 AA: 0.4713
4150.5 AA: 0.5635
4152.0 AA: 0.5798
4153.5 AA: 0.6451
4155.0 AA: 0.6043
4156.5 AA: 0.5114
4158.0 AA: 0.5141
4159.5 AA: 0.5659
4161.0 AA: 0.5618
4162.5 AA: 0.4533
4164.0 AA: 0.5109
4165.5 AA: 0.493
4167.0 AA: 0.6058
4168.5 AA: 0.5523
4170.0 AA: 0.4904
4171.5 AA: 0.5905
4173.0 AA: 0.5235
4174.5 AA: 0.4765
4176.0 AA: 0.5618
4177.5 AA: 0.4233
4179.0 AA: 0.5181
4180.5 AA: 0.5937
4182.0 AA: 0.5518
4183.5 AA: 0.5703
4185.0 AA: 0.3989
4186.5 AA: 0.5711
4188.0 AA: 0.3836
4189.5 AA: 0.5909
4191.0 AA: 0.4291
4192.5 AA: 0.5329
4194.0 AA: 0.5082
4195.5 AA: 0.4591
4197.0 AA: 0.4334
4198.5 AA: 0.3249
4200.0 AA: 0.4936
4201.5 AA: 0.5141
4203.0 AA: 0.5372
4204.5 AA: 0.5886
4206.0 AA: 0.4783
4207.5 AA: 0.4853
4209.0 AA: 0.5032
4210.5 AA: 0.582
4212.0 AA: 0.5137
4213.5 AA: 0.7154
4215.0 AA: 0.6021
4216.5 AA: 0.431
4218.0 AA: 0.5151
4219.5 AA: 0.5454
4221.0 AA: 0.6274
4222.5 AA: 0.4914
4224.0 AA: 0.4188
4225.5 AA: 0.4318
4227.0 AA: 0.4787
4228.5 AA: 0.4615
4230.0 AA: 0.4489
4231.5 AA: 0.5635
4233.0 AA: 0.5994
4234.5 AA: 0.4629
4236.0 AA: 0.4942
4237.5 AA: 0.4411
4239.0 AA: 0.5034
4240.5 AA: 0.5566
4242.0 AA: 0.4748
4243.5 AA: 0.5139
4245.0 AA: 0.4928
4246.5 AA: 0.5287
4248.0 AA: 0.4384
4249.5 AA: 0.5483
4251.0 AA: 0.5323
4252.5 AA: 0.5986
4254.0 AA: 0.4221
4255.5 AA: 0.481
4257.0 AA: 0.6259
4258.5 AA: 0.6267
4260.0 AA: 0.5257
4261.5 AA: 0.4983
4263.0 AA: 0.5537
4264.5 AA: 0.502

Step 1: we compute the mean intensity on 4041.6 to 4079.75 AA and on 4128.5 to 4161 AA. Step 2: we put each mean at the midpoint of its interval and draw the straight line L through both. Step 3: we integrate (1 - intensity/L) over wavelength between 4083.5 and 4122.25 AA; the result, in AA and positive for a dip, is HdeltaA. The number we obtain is 3.5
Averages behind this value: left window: 0.529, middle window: 0.487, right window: 0.54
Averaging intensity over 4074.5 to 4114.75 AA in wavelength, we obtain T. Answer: 0.492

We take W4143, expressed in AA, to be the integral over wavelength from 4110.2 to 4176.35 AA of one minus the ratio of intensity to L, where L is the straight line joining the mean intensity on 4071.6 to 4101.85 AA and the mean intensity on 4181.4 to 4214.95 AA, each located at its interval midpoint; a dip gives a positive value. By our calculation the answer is -2.2 AA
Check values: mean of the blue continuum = 0.506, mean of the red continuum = 0.509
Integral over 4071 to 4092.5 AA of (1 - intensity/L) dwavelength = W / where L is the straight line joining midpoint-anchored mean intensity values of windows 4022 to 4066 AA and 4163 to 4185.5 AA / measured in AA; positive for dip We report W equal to -1.4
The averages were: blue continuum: 0.515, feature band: 0.551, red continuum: 0.525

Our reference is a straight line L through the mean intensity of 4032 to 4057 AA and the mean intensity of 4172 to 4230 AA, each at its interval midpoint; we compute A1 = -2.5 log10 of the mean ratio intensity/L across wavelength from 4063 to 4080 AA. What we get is -0.06 mag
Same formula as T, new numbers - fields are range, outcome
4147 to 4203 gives 0.518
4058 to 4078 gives 0.533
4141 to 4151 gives 0.511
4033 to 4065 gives 0.519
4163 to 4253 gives 0.511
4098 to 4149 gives 0.49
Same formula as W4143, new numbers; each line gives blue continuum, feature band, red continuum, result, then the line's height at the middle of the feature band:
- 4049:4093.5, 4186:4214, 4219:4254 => 0.3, 0.511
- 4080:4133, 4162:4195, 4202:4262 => -0.5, 0.507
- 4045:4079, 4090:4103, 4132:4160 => 2.5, 0.531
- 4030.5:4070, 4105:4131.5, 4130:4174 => 2.3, 0.532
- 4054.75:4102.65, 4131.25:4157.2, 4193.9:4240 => -2.0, 0.507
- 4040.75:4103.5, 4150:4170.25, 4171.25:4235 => -1.5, 0.51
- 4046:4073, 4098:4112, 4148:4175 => 2.8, 0.526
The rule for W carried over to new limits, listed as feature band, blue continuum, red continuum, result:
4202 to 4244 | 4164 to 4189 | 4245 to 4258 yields 0.37 AA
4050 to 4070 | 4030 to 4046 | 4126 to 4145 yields -0.17 AA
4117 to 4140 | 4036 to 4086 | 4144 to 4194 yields 0.54 AA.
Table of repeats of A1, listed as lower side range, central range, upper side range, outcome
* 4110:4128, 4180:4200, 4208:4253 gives 0.05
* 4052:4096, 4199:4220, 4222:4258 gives -0.05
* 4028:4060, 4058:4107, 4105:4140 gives -0.01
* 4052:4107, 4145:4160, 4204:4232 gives -0.08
